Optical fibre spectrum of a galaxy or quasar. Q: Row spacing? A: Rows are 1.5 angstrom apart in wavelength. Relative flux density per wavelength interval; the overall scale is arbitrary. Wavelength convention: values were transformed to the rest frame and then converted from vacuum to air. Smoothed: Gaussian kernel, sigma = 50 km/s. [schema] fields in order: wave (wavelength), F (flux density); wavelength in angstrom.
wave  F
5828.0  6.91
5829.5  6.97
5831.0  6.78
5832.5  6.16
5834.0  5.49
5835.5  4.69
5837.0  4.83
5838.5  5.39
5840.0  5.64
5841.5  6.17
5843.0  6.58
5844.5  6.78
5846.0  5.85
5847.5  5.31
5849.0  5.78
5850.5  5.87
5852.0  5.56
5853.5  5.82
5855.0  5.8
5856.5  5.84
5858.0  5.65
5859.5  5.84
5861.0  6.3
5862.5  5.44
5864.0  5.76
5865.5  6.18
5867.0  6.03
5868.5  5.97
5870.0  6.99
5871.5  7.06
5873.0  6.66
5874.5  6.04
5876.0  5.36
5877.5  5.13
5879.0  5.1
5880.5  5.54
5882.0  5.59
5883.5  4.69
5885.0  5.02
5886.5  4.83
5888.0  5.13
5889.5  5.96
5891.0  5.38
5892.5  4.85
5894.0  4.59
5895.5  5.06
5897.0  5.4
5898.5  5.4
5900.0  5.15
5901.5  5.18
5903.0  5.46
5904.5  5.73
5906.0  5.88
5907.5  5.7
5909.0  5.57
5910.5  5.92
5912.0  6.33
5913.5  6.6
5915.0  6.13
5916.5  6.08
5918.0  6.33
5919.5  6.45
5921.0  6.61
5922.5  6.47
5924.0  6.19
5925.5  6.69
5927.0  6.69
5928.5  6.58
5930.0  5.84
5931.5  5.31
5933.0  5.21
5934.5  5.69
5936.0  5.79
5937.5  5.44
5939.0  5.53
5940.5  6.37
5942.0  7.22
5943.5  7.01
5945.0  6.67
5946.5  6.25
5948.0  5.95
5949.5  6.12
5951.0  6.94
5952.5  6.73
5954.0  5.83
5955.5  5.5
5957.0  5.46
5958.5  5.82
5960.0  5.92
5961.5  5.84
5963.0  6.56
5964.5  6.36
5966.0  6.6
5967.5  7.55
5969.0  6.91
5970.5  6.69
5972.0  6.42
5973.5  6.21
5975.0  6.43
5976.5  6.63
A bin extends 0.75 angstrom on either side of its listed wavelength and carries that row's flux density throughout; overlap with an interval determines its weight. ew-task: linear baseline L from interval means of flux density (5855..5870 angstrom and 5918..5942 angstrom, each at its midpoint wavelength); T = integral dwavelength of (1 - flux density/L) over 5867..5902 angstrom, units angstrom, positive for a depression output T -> 2.9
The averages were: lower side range 5.94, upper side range 6.1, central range 5.5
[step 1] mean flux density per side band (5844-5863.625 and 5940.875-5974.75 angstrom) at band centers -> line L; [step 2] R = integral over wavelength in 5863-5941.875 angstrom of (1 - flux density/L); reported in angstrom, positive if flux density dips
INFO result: 3.82 angstrom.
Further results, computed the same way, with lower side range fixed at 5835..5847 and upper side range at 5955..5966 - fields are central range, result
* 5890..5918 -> 1.3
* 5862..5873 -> -0.8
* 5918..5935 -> -0.7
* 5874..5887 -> 1.3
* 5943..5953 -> -0.9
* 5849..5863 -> 0.0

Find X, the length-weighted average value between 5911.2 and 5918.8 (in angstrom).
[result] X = 6.29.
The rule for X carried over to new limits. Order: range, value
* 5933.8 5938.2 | 5.64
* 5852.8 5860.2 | 5.79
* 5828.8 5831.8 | 6.86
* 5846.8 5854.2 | 5.67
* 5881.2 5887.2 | 5.04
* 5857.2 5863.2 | 5.81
